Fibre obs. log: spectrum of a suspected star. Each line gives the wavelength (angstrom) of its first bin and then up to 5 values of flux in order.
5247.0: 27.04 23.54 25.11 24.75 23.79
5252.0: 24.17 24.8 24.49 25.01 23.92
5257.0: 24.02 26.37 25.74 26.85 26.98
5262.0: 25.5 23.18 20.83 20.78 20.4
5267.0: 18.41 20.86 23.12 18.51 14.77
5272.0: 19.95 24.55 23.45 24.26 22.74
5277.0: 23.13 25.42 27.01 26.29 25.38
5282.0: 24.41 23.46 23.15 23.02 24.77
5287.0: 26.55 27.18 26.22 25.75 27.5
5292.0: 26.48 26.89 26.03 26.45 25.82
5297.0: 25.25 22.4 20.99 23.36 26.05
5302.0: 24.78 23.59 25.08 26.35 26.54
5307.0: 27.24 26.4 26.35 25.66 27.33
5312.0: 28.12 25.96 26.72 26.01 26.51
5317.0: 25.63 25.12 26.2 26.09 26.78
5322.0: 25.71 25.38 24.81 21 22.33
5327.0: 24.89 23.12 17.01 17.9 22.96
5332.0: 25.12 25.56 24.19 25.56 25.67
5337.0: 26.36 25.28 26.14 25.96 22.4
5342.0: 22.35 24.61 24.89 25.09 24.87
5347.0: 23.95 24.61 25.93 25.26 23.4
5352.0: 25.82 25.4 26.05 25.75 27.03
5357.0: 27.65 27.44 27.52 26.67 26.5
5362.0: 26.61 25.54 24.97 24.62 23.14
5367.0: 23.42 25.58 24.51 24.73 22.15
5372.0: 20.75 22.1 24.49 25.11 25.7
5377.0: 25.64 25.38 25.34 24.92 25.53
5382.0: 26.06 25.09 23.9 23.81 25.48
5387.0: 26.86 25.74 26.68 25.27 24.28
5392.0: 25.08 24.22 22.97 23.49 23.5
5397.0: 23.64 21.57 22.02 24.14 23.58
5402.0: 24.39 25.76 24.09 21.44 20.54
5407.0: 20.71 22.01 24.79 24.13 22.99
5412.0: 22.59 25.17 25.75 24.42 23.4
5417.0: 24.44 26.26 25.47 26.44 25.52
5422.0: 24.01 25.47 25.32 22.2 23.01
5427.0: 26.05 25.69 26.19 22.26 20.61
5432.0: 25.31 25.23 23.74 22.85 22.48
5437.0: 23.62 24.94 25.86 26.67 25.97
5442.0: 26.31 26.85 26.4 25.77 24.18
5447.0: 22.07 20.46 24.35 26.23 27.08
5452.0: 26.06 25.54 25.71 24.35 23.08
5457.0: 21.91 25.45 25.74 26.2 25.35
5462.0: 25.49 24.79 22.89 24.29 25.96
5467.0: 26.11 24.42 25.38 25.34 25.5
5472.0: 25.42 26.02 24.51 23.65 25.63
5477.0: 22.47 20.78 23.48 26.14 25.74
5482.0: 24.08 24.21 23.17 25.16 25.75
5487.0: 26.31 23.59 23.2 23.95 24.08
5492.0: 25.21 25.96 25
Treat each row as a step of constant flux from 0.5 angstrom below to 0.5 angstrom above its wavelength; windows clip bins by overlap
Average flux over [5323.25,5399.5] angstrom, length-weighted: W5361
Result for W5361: 24.6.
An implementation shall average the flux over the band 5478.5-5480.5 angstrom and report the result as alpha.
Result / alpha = 24.8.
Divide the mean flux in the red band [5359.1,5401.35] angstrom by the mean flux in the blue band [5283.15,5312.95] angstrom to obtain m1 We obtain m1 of 0.96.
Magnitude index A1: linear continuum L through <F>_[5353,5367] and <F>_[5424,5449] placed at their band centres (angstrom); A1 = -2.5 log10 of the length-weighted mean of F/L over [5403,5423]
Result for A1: 0.04 mag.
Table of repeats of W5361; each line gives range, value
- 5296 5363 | 25.1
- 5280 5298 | 25.5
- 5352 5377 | 25.2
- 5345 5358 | 25.5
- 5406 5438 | 24.1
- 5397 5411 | 23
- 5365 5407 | 24.2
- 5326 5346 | 23.9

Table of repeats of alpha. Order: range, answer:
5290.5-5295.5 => 26.7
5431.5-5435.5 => 24.3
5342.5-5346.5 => 24.9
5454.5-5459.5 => 24.1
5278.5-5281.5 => 26.2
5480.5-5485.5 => 24.5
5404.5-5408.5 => 21.2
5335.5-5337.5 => 26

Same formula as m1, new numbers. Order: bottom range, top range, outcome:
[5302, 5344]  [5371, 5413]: 0.96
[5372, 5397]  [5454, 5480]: 0.99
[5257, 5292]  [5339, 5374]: 1.05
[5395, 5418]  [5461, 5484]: 1.05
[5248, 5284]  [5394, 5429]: 1.02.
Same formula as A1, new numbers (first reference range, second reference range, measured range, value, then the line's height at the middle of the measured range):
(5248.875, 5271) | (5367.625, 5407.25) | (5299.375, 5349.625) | -0.05 mag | 23.7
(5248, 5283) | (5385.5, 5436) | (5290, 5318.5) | -0.09 mag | 23.7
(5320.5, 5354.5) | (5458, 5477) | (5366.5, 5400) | 0.01 mag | 24.6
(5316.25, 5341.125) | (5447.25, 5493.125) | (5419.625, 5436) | 0.01 mag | 24.6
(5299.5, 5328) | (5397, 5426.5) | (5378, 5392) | -0.04 mag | 24.3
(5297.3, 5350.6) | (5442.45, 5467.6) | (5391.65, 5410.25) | 0.07 mag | 24.9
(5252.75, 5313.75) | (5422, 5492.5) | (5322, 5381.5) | 0.00 mag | 24.5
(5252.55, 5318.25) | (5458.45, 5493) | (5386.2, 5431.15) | 0.02 mag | 24.7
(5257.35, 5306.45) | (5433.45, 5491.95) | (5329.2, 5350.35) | 0.00 mag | 24.3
